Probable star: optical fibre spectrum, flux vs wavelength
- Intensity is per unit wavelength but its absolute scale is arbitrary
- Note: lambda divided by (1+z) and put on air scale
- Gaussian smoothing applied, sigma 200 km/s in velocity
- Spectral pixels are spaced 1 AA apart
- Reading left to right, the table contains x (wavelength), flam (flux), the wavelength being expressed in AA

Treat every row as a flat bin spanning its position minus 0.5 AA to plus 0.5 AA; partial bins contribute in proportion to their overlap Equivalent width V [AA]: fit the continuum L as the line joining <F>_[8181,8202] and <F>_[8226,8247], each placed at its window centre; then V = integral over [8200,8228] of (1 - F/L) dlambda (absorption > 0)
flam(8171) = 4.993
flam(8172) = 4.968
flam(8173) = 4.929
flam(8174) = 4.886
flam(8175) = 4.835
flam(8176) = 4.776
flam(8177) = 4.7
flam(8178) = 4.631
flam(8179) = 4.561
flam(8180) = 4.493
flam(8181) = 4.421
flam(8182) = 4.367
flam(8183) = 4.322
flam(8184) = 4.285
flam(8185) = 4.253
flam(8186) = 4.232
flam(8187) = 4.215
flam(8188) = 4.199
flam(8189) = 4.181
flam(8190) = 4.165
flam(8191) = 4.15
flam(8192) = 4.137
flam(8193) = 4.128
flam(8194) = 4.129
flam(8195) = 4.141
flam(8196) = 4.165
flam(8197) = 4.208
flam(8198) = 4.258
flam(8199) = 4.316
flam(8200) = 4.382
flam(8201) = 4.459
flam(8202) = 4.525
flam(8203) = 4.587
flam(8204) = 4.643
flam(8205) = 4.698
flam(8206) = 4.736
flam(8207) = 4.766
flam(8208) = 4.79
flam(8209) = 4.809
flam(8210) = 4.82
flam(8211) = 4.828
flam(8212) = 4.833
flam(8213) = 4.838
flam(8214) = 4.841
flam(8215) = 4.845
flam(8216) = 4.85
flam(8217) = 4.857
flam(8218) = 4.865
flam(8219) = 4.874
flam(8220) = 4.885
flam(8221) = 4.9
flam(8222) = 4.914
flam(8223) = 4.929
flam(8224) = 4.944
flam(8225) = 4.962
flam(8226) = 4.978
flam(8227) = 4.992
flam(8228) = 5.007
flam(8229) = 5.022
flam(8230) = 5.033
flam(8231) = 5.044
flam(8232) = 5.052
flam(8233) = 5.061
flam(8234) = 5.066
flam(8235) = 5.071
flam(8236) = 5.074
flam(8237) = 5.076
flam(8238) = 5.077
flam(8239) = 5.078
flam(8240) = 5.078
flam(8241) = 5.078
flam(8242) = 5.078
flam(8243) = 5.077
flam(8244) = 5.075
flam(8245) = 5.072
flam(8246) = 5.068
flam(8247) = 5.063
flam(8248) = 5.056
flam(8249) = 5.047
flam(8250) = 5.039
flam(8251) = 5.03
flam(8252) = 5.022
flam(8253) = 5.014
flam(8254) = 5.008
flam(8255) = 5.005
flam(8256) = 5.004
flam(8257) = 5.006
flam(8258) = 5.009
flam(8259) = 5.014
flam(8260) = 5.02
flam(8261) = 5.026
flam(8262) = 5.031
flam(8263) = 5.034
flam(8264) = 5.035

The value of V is -1.0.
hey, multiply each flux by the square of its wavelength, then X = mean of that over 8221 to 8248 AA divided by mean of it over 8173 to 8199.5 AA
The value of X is 1.2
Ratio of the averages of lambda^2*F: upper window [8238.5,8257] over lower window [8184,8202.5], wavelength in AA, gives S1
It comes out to 1.2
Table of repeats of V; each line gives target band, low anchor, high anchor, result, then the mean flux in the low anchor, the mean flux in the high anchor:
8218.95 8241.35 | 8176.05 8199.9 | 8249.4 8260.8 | -1.2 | 4.3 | 5.02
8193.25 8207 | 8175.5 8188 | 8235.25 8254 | 0.6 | 4.43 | 5.06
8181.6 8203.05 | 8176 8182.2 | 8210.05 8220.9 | 1.9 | 4.56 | 4.85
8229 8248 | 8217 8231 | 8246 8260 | -0.3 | 4.95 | 5.03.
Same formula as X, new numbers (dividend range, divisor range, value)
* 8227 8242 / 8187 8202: 1.21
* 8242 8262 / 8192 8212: 1.13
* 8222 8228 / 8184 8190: 1.19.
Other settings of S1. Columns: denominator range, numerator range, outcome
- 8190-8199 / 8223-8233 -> 1.21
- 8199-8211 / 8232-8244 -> 1.10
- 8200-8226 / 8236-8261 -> 1.06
